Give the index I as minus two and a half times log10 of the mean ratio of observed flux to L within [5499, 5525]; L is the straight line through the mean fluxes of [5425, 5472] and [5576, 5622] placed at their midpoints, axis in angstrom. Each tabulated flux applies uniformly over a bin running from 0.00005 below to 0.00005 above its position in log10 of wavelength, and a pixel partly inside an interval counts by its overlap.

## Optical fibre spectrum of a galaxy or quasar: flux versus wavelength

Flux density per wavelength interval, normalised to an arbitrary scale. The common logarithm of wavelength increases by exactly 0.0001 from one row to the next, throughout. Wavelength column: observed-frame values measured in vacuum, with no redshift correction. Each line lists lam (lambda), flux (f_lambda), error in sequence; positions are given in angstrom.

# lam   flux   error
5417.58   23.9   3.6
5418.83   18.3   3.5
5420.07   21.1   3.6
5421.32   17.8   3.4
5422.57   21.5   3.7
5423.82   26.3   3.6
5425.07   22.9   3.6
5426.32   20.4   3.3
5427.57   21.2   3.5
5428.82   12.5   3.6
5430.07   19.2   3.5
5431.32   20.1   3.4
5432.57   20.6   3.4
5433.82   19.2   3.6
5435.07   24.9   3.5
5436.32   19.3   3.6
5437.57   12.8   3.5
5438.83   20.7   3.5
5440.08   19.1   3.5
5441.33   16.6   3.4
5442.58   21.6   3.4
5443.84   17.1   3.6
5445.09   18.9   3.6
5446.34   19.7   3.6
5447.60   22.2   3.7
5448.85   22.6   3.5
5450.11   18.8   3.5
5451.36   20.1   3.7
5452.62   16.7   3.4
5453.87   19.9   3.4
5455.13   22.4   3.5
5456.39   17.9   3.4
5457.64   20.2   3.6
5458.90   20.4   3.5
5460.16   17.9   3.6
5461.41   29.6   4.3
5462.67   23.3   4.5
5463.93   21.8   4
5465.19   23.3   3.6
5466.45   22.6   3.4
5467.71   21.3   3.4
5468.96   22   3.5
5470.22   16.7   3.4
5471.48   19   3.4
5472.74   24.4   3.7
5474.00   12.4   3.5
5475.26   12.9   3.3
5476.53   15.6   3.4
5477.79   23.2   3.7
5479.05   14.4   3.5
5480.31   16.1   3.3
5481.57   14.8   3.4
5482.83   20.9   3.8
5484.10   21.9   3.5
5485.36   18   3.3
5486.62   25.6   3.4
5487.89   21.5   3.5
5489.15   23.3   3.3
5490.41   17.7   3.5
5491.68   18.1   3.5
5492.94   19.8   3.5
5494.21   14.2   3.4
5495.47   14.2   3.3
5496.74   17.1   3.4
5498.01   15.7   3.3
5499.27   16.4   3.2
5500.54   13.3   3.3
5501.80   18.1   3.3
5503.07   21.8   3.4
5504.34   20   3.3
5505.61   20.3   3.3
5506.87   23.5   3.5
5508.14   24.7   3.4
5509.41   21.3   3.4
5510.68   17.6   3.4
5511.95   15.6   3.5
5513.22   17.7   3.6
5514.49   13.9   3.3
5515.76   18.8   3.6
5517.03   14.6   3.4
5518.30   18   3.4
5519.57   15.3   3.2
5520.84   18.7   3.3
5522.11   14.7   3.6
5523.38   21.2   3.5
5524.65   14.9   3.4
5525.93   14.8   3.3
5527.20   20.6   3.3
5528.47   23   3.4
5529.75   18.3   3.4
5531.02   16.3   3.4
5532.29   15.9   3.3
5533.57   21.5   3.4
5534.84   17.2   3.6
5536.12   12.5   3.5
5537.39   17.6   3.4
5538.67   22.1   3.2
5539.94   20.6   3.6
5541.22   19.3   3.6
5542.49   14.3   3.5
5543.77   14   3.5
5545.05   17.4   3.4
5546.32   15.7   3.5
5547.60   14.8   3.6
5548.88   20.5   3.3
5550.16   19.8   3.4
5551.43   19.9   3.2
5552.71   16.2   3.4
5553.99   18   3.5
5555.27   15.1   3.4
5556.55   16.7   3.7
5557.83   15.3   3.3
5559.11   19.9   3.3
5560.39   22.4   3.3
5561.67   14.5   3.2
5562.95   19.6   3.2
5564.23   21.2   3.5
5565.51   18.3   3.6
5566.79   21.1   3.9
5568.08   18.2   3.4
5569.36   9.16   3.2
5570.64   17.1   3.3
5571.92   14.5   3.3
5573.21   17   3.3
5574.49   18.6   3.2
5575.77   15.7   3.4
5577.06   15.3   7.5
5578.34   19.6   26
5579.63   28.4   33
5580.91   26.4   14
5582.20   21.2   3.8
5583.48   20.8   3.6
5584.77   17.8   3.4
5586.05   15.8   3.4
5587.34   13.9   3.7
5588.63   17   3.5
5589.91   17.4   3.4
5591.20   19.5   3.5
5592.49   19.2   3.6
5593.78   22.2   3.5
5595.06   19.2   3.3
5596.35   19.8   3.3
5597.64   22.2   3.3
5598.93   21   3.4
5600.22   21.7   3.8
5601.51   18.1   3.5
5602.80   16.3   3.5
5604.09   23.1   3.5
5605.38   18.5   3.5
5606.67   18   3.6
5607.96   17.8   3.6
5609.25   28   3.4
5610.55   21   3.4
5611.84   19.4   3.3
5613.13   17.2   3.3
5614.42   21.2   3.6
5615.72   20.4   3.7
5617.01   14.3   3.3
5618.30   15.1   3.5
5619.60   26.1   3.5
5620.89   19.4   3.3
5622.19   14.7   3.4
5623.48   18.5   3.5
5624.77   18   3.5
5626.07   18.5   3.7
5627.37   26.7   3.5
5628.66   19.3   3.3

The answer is 0.10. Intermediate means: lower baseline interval 20.1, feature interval 18.2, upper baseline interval 19.7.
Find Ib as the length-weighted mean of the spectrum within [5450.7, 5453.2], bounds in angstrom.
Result 18.4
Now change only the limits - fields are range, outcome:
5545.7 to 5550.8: 17.7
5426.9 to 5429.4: 17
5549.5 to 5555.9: 17.8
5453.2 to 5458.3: 20.1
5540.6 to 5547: 16.1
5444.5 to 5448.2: 20.3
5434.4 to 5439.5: 19.4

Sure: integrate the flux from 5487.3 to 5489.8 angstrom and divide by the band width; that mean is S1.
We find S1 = 22.4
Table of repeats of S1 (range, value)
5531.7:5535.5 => 18.2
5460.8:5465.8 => 24.5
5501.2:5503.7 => 19.9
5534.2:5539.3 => 17.3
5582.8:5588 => 17.1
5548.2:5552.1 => 20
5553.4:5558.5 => 16.3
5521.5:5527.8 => 17.2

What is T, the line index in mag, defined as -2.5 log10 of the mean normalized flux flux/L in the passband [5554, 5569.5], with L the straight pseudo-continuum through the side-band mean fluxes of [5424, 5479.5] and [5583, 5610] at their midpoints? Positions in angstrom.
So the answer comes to 0.09 mag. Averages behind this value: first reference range 19.8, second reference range 19.4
